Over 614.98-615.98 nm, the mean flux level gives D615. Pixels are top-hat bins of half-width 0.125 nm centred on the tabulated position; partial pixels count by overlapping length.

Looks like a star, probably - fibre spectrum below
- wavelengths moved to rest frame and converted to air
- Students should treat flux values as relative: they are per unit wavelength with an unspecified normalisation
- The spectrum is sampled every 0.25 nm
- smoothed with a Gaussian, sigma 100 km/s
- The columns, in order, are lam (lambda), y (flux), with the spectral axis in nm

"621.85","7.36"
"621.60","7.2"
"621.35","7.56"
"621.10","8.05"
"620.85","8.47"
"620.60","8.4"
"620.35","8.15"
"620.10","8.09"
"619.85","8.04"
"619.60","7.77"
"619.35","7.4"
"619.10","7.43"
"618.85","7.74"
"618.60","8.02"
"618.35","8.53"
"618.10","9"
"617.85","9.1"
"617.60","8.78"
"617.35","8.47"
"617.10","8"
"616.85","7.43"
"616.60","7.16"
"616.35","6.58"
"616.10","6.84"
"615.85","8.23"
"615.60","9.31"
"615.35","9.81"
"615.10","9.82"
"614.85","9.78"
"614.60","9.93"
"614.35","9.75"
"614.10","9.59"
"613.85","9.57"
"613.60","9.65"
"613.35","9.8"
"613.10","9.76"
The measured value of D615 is 9.28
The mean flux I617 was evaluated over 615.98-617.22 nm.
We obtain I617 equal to 7.2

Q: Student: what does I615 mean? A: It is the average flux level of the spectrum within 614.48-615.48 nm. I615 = 9.83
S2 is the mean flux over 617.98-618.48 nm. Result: 8.76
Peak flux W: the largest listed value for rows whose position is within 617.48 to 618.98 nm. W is 9.1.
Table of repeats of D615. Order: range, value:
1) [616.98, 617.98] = 8.59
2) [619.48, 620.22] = 7.97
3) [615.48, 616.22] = 8.13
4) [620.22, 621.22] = 8.27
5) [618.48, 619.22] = 7.73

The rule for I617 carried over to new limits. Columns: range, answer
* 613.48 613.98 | 9.61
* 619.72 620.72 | 8.17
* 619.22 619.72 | 7.58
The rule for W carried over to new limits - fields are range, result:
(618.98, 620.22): 8.09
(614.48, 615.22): 9.93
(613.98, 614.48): 9.75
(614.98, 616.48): 9.82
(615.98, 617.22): 8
